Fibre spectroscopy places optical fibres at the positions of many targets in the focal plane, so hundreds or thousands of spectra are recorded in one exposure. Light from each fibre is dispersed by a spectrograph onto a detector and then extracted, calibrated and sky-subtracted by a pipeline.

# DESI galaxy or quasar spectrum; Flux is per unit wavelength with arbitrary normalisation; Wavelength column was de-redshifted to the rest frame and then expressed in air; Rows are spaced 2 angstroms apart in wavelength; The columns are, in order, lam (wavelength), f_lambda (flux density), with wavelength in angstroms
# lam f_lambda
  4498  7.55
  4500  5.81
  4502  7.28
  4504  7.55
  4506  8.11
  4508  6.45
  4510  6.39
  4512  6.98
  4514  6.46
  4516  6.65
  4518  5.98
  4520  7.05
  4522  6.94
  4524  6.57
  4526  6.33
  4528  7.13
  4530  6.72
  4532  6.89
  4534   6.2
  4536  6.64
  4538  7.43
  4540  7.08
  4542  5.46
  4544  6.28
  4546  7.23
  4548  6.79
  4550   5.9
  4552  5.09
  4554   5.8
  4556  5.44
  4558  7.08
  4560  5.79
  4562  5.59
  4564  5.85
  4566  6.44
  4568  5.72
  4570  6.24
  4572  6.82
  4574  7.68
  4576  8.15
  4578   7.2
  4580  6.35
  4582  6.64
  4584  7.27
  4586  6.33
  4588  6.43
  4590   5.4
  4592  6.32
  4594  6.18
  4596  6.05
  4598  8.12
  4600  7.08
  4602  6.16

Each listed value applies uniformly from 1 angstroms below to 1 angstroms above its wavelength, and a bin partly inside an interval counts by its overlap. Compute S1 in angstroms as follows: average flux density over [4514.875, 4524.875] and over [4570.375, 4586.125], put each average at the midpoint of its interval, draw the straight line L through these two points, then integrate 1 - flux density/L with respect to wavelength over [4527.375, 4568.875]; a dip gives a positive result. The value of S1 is 3.2 angstroms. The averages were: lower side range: 6.64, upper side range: 7.06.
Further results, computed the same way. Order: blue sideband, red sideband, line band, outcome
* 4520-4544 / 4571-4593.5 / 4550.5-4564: 1.8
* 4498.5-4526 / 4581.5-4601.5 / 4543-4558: 1.2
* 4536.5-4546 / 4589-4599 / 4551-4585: 0.5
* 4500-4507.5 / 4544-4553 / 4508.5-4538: 0.8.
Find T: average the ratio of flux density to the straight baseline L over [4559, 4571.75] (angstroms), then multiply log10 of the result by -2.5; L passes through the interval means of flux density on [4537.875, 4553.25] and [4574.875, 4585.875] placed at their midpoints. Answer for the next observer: 0.13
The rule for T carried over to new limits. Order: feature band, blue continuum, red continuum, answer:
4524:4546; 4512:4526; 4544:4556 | -0.05 mag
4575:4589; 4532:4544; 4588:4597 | -0.13 mag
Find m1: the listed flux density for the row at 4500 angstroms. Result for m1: 5.81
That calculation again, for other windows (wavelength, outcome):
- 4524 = 6.57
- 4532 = 6.89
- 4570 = 6.24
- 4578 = 7.2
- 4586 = 6.33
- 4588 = 6.43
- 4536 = 6.64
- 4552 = 5.09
